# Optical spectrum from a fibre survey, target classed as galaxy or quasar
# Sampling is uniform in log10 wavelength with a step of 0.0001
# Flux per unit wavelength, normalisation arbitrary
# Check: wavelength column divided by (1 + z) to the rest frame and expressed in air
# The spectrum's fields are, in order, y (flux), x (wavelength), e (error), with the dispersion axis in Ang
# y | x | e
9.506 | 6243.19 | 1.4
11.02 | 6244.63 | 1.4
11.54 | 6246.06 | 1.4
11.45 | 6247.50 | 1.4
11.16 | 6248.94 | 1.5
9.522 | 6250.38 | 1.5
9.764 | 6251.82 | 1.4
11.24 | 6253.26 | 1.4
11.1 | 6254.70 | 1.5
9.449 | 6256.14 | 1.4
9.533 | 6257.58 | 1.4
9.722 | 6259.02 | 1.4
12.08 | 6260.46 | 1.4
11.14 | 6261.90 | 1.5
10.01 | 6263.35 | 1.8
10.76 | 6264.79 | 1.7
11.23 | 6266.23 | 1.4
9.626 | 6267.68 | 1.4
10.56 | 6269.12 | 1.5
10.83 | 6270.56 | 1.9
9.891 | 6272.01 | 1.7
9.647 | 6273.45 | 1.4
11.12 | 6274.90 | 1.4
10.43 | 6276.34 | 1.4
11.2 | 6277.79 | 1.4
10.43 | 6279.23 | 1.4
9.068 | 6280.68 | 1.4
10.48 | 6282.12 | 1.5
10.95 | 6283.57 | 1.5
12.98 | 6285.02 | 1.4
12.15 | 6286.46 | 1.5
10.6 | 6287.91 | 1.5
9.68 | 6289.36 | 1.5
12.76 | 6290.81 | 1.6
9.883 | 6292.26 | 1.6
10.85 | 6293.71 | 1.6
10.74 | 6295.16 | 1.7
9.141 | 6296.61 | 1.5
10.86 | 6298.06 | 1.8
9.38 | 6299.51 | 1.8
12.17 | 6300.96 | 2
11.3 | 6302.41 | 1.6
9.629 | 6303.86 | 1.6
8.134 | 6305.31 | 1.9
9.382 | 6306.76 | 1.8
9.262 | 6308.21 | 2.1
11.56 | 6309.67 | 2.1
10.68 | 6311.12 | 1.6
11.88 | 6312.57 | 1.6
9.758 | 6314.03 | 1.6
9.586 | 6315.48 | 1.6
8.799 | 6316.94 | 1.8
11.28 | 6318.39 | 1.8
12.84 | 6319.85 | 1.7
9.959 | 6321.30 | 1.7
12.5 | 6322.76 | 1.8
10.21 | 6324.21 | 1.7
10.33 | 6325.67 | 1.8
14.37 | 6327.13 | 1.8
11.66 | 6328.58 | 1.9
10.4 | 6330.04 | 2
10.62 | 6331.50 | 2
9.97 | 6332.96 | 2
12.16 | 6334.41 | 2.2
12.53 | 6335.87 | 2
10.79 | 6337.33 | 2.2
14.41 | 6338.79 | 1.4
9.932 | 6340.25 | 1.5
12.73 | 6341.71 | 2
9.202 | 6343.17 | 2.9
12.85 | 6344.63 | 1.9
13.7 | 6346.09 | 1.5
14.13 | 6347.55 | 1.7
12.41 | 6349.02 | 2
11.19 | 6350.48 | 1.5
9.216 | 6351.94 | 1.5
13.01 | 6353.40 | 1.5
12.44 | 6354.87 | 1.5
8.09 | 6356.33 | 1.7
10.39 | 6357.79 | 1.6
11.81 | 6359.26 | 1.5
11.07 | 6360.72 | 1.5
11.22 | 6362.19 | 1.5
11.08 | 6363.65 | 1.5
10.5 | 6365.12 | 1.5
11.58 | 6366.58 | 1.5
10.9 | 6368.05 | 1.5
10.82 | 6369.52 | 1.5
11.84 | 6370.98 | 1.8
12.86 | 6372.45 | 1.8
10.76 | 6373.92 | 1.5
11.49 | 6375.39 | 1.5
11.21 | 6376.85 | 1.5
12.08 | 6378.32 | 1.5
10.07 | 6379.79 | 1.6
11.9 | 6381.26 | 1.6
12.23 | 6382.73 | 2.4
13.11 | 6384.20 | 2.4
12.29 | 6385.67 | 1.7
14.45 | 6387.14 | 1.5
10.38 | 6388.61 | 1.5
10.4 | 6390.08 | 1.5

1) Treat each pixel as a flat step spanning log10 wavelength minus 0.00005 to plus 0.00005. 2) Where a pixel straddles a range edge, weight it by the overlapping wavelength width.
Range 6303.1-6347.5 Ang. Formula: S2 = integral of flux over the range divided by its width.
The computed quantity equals 11.1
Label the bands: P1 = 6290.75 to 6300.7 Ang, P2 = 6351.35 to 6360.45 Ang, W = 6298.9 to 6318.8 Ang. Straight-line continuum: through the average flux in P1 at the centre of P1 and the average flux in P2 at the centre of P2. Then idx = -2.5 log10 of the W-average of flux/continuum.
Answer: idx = 0.04 mag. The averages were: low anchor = 10.4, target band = 10.2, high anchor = 10.9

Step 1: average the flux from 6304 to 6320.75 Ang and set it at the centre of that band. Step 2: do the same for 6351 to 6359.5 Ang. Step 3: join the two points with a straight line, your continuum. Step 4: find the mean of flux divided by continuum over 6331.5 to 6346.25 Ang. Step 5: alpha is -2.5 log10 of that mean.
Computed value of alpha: -0.11 mag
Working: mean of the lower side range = 10.3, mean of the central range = 11.7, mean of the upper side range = 10.8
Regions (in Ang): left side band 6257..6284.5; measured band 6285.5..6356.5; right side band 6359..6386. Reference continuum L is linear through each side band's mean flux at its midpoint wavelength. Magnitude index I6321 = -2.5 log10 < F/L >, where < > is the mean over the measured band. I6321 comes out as -0.01 mag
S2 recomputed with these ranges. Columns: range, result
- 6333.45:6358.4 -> 11.7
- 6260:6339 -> 10.8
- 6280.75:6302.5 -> 10.9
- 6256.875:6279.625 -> 10.5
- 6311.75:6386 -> 11.4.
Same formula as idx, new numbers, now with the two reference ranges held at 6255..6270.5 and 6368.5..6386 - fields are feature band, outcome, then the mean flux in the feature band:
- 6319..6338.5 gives -0.03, 11.5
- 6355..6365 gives 0.08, 10.7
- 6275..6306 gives 0.01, 10.6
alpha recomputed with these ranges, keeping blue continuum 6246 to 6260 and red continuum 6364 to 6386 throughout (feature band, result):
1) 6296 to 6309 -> 0.10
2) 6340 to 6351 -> -0.08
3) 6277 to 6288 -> -0.03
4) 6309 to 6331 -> 0.00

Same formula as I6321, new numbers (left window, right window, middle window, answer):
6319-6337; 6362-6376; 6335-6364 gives -0.02 mag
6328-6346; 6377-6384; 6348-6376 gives 0.04 mag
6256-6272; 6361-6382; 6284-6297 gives -0.04 mag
